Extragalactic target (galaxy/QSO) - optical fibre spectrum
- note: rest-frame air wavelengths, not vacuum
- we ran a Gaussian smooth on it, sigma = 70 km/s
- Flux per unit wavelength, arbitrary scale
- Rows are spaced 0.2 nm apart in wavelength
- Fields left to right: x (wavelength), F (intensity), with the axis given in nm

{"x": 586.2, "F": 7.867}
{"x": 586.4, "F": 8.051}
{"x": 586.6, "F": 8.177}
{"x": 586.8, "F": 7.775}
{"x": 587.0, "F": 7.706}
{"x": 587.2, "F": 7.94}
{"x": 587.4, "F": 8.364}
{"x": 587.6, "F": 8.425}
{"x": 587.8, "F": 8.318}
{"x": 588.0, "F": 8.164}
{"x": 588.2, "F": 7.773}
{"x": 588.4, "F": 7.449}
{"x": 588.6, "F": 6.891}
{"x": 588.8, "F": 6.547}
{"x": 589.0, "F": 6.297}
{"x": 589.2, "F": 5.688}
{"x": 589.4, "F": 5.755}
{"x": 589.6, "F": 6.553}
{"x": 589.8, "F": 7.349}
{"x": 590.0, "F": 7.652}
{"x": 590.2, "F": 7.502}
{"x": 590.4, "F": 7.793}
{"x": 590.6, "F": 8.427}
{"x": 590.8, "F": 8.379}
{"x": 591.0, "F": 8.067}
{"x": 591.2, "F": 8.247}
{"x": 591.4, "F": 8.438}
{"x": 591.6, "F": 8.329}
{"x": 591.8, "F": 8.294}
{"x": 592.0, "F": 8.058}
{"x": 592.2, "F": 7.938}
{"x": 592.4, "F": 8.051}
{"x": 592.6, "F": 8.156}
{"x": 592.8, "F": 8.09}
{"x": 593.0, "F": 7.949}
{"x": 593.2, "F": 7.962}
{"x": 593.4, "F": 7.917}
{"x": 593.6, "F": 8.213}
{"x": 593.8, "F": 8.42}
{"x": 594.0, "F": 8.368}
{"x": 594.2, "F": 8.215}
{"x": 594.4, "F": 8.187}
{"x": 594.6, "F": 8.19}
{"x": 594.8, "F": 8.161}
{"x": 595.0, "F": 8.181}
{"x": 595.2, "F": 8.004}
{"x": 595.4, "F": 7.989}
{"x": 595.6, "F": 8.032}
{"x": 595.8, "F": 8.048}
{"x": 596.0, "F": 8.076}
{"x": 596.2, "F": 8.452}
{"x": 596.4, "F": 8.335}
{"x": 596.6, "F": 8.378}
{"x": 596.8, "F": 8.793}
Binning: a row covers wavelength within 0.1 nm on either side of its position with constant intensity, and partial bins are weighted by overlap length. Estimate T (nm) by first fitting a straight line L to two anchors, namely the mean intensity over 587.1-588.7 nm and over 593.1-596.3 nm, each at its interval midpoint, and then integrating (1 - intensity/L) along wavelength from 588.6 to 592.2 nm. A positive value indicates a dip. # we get 0.23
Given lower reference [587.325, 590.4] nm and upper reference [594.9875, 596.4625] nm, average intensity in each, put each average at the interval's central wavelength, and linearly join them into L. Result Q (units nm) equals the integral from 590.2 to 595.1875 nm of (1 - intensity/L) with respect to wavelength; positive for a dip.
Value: -0.264 nm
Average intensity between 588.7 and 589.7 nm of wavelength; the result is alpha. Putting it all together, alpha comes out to 6.17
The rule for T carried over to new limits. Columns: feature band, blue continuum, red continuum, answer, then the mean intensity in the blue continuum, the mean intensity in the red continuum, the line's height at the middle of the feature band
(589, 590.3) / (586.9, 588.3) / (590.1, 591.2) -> 0.218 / 8.1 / 8.05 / 8.07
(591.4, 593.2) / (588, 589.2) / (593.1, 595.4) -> -0.086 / 6.98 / 8.16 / 7.75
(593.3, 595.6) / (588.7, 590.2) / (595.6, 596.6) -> -0.101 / 6.61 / 8.22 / 7.82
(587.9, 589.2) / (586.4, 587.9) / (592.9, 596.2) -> 0.166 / 8.1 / 8.13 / 8.1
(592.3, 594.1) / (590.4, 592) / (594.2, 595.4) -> 0.015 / 8.26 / 8.14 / 8.19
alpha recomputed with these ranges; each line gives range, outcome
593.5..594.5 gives 8.28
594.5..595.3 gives 8.13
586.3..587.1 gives 7.93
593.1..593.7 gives 8.03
